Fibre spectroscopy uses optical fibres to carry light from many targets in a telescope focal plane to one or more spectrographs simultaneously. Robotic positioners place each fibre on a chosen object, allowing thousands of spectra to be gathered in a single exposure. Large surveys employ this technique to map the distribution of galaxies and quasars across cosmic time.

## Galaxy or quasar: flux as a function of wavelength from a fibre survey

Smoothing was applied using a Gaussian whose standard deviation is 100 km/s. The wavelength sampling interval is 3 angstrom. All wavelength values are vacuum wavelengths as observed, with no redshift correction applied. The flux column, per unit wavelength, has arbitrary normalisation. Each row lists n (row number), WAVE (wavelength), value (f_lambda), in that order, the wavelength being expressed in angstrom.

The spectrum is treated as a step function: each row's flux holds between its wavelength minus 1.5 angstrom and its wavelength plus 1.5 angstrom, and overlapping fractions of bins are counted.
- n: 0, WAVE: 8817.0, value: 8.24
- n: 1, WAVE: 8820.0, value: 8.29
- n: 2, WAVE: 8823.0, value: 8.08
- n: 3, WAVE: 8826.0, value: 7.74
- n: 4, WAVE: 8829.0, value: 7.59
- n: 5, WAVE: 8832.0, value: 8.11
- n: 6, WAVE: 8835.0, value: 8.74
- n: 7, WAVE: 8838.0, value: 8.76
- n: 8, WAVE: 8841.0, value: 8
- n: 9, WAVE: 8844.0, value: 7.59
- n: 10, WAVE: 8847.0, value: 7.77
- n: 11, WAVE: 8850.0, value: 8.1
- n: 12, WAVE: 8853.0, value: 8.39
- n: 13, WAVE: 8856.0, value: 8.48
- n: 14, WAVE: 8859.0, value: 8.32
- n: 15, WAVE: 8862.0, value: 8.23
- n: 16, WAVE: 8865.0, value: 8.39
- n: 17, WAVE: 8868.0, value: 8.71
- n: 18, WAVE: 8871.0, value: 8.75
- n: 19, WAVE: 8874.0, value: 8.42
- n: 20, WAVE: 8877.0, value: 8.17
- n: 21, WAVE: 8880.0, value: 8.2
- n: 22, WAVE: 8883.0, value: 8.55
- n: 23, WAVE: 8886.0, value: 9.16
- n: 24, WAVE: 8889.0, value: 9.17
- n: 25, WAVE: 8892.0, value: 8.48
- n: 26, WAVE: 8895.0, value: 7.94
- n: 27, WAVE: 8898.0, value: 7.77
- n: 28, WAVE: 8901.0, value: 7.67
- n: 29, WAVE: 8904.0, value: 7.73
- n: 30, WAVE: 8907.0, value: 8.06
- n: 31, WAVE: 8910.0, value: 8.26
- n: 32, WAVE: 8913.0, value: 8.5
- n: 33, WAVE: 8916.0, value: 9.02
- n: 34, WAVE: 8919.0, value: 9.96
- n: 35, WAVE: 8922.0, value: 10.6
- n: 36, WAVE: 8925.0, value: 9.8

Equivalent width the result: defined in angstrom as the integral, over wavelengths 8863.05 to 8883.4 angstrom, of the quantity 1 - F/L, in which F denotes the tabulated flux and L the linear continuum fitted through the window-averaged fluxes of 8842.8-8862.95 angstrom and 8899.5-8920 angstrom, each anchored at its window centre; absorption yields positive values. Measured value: -0.52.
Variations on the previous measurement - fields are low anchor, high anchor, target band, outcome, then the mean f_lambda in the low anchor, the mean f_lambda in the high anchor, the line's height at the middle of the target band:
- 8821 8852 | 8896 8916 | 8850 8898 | -2.3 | 8.06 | 8.07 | 8.07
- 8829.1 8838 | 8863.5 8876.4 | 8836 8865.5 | 0.8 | 8.35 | 8.54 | 8.44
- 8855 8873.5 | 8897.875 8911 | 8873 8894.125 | -1.0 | 8.48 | 7.9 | 8.2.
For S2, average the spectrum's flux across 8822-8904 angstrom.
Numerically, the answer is 8.26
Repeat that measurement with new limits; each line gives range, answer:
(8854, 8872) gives 8.47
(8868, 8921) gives 8.49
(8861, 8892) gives 8.58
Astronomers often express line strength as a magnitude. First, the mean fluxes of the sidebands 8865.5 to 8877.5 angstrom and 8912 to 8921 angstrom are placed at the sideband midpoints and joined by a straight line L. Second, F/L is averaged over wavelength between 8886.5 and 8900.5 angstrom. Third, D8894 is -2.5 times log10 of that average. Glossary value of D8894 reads 0.07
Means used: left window 8.53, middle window 8.35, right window 9.28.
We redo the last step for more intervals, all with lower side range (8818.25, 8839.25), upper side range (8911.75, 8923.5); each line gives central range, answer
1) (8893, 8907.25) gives 0.18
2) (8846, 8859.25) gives 0.04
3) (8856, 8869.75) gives 0.04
